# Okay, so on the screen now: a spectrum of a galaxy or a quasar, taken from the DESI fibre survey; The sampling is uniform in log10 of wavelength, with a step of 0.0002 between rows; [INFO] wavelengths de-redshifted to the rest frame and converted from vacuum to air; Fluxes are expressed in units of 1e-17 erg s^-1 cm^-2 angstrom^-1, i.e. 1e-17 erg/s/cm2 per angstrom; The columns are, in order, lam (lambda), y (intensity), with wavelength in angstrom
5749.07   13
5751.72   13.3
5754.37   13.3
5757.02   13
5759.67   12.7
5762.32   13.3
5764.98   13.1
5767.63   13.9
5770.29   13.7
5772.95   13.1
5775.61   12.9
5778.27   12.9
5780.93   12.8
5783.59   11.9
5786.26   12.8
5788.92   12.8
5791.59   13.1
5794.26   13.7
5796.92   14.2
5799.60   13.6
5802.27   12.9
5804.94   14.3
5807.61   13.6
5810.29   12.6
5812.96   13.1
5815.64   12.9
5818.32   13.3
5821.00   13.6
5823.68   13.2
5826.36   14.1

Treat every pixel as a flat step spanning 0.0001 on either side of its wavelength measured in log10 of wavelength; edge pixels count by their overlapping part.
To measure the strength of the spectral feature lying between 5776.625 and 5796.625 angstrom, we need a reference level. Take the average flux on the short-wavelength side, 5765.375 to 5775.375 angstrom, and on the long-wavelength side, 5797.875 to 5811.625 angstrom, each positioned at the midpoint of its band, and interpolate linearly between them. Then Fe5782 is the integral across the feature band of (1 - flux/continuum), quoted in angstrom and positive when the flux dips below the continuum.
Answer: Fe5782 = 0.8 angstrom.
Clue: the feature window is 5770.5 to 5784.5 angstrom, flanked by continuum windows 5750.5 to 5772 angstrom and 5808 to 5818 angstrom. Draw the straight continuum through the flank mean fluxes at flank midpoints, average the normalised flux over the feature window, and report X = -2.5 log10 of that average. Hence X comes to 0.03 mag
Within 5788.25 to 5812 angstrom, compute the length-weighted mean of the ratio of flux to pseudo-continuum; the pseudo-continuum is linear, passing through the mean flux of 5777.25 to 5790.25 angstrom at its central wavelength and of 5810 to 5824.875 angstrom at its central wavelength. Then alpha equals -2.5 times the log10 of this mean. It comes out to -0.05 mag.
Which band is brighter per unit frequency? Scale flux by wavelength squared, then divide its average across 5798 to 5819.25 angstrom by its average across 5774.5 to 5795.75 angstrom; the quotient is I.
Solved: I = 1.0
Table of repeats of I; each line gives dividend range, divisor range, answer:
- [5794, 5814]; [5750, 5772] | 1.03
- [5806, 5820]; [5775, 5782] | 1.03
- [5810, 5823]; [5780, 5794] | 1.04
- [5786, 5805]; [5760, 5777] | 1.02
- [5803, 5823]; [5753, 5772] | 1.02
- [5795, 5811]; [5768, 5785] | 1.06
